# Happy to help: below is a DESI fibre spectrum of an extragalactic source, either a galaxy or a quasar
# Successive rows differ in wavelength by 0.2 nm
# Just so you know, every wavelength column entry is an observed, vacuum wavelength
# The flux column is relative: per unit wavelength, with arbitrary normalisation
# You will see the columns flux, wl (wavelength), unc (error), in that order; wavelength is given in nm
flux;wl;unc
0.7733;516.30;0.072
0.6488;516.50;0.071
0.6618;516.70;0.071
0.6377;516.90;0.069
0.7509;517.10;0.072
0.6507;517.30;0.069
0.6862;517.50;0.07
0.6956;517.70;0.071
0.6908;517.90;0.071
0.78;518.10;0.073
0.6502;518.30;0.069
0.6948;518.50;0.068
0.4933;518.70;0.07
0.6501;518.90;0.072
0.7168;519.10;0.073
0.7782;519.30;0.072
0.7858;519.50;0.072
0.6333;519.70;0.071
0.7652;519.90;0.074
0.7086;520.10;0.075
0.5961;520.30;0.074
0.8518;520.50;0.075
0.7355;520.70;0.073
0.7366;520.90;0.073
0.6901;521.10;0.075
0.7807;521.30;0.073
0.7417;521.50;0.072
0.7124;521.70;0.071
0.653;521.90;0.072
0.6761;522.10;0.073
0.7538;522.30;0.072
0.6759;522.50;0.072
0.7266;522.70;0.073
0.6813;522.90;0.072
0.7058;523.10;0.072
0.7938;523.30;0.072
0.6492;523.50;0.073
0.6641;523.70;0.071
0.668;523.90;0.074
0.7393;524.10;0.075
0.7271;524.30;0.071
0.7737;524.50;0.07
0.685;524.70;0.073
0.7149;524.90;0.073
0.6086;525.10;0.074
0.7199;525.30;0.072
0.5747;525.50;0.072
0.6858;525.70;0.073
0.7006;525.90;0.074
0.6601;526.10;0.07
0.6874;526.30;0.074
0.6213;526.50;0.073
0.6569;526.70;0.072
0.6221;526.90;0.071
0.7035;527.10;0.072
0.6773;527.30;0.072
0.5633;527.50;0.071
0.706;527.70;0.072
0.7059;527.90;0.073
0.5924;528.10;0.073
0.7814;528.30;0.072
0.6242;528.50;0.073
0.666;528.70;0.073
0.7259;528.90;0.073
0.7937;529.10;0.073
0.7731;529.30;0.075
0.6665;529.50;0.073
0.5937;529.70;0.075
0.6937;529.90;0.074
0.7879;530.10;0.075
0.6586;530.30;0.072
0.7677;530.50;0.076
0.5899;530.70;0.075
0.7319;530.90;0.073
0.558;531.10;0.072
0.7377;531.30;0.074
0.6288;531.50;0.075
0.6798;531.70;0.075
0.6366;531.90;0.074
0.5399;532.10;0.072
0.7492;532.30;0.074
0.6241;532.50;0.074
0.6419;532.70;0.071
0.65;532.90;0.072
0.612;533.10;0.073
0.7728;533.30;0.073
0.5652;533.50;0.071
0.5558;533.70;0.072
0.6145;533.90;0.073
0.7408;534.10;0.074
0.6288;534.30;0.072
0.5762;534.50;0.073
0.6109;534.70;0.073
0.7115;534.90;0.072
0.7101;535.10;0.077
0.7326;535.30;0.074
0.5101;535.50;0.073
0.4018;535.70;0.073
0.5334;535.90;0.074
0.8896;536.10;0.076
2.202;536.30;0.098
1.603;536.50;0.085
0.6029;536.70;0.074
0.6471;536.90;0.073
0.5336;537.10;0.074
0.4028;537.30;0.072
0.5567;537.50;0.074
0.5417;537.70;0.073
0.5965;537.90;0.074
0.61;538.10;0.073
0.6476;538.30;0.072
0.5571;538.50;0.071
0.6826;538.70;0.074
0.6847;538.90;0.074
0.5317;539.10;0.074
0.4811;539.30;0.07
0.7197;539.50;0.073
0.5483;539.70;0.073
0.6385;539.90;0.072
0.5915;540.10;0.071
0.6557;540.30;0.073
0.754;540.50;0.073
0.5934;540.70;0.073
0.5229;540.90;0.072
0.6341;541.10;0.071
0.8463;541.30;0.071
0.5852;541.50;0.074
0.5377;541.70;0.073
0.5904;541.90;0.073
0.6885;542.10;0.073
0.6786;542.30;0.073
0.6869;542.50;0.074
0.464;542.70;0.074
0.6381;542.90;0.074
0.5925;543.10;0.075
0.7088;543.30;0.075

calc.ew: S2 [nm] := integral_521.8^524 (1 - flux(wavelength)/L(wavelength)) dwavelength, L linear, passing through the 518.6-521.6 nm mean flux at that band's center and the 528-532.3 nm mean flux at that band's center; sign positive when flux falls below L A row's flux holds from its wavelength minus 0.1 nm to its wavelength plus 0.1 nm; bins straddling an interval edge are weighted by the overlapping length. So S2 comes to 0.02 nm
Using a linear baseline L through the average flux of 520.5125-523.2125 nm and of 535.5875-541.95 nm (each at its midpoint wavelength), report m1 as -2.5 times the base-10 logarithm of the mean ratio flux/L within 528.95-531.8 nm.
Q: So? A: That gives 0.02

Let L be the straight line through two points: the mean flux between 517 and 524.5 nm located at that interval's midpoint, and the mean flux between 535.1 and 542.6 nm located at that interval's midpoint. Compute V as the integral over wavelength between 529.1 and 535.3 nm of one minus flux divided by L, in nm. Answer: 0.245 nm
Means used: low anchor 0.706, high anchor 0.682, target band 0.664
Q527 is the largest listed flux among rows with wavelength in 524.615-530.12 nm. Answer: 0.7937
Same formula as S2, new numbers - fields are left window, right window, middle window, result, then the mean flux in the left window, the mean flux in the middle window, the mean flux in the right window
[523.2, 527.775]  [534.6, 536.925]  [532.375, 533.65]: 0.26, 0.678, 0.643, 0.853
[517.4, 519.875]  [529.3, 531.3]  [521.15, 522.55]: -0.05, 0.69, 0.714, 0.68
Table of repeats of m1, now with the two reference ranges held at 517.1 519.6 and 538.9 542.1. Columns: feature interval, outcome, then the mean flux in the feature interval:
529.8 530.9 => -0.08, 0.703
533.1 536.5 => -0.19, 0.757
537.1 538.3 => 0.15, 0.55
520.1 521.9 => -0.06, 0.725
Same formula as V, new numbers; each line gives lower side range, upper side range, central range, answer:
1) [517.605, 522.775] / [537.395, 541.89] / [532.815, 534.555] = 0.02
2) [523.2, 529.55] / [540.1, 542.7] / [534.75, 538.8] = -0.49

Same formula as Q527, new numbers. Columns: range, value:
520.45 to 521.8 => 0.8518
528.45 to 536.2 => 0.8896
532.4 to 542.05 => 2.202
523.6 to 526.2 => 0.7737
